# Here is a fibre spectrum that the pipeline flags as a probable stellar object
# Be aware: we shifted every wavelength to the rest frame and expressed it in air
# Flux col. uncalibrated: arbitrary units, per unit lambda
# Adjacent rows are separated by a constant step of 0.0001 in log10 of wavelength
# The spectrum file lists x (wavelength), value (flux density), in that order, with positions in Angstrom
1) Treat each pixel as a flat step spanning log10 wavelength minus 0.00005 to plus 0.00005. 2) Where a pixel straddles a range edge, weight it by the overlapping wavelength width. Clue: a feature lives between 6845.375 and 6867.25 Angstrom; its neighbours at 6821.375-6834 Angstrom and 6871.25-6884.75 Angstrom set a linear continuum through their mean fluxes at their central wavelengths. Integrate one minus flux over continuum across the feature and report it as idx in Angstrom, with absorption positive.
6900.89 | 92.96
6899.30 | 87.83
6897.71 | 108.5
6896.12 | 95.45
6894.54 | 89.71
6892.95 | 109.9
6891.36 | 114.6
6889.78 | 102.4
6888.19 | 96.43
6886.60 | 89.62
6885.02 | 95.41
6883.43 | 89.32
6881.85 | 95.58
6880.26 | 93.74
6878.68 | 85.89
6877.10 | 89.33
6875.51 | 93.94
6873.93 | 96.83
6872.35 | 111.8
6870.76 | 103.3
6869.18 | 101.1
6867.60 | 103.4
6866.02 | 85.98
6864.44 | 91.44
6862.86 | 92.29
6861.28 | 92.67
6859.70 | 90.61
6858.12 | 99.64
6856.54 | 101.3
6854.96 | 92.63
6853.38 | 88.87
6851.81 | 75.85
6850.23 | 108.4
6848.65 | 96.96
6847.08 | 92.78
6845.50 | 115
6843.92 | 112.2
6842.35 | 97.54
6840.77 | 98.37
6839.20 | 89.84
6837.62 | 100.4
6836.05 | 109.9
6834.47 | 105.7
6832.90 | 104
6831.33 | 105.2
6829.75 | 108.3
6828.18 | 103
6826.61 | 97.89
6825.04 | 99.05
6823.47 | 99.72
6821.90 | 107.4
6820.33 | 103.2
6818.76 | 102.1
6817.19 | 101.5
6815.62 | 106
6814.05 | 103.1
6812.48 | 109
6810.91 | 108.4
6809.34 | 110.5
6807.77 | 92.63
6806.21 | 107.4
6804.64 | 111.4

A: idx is 0.9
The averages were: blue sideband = 103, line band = 94.2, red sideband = 94.7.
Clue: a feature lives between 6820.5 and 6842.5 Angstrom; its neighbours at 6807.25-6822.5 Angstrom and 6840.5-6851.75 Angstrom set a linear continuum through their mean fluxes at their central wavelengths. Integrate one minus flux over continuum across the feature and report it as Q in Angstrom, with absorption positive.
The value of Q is 0.18 Angstrom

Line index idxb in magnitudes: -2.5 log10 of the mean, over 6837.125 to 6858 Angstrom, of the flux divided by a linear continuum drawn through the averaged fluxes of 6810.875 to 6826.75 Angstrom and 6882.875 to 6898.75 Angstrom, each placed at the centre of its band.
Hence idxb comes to 0.04 mag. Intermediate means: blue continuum 103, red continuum 99.1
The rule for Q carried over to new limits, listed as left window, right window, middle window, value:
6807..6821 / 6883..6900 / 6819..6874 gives 1.13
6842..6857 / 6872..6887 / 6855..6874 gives -0.29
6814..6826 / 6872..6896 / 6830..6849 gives -0.33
